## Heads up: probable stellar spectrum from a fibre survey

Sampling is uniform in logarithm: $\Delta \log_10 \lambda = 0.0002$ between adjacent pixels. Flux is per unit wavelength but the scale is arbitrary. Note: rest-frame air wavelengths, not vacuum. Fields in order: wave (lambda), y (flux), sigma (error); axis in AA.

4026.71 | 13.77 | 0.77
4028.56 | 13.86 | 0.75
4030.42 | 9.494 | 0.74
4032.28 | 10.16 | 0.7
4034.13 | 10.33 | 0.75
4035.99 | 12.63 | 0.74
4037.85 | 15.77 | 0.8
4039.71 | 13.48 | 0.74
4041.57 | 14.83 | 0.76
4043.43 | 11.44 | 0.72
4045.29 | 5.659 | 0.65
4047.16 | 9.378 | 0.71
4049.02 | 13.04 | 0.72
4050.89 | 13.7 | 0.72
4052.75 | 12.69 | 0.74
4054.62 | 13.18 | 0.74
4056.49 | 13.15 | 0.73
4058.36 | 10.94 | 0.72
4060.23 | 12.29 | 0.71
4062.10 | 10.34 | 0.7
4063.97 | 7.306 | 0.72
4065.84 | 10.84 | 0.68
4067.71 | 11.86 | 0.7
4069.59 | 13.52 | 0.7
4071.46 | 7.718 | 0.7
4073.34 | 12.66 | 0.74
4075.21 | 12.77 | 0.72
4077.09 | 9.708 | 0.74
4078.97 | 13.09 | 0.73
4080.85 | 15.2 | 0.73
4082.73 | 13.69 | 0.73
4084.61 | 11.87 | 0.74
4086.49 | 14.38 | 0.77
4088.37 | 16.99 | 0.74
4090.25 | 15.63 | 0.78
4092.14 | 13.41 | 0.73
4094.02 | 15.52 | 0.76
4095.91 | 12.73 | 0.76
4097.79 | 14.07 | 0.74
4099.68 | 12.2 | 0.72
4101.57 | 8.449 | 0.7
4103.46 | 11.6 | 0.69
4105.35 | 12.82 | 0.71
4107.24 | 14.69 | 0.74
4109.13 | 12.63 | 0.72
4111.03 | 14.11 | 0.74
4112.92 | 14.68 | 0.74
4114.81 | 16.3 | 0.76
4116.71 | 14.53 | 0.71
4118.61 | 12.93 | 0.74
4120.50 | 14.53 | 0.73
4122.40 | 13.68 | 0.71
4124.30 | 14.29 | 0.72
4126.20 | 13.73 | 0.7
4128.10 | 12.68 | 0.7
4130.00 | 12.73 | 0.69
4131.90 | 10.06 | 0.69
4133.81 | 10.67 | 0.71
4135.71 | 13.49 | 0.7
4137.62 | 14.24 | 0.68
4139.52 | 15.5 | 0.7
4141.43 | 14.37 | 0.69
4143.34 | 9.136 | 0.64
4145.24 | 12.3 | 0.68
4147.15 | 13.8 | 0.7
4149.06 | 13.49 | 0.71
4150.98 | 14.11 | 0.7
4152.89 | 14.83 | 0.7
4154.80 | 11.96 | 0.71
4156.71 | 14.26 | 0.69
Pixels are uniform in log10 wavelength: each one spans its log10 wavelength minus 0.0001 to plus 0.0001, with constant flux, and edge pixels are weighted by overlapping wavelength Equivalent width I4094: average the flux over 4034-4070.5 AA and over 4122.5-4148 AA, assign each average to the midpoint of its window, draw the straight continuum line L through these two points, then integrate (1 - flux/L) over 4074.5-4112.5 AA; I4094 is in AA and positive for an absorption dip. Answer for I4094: -2.9 AA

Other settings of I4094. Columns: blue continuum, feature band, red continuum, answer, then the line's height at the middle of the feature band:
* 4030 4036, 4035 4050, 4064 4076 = -2.0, 10.7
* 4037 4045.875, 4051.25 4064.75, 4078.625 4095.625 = 1.6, 13.2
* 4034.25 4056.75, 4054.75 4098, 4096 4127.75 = 0.9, 12.8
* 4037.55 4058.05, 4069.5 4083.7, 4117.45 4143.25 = 0.4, 12.6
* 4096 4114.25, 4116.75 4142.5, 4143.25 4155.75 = -0.7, 13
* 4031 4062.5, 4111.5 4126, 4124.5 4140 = -1.9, 12.7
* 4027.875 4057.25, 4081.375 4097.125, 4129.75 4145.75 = -2.6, 12.3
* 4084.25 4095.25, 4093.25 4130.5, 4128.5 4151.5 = 1.1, 13.9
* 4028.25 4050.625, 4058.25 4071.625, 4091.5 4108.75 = 1.5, 12.2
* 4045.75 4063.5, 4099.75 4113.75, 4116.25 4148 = 0.0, 12.7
